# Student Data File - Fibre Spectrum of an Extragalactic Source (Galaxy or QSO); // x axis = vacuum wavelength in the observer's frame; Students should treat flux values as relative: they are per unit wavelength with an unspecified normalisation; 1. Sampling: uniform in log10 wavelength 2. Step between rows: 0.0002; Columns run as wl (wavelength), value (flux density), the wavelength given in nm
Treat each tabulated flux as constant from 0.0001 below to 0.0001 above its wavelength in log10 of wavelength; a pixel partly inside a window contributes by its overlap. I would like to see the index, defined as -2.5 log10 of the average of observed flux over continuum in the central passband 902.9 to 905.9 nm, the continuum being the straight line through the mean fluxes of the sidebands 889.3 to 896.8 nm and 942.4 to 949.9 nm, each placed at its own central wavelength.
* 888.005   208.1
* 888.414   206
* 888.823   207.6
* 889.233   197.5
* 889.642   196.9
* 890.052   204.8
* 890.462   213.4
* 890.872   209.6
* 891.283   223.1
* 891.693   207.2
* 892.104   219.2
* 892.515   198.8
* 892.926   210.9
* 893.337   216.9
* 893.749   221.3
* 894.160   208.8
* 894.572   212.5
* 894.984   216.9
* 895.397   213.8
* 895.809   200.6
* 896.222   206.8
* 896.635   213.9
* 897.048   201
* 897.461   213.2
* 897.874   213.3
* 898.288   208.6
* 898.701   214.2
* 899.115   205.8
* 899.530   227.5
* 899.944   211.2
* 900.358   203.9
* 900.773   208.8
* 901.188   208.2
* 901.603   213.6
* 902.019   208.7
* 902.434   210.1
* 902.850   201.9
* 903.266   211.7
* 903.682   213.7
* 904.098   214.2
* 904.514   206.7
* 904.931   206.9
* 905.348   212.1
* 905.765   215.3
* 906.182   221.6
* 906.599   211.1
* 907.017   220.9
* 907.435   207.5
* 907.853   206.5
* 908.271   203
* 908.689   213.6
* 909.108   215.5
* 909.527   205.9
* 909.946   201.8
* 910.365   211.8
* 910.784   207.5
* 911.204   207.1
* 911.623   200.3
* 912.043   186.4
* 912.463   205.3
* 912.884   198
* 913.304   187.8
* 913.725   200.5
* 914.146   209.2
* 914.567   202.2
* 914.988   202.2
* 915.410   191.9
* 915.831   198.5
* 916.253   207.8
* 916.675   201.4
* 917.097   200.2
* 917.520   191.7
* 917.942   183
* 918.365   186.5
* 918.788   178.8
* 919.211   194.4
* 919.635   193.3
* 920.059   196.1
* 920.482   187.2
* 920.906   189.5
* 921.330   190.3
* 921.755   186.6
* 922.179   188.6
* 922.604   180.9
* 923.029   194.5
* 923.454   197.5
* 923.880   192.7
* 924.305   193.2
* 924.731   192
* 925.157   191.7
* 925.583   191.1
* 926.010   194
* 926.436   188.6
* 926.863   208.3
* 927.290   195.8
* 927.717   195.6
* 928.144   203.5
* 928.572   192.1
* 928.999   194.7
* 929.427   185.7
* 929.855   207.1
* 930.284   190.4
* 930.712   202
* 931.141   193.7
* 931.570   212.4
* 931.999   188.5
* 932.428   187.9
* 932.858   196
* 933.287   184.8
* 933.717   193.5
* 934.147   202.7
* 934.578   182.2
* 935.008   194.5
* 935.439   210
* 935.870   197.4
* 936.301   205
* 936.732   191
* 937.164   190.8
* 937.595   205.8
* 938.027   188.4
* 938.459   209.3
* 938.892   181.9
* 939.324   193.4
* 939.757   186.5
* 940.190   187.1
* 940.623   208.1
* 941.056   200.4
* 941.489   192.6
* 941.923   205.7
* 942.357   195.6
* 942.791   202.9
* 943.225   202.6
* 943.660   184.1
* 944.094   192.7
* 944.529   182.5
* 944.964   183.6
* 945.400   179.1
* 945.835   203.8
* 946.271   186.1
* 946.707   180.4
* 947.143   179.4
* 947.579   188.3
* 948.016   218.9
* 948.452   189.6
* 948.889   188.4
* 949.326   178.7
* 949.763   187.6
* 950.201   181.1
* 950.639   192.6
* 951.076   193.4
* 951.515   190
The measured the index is -0.02 mag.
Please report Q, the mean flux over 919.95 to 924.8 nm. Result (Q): 191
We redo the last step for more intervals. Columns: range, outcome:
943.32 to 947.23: 186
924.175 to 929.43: 195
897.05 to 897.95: 211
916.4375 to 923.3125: 190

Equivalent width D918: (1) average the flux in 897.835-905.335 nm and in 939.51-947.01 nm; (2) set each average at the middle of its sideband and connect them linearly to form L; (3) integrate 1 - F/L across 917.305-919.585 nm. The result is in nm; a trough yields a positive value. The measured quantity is 0.18 nm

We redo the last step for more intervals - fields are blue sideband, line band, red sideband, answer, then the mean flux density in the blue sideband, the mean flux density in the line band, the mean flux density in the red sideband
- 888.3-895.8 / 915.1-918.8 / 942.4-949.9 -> 0.121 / 210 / 194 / 190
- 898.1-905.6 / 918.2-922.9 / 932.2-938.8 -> 0.319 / 210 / 189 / 196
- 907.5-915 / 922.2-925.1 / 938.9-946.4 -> 0.115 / 204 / 192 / 193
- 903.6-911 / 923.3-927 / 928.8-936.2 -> 0.112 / 211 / 194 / 196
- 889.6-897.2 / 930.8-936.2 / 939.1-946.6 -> 0.022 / 211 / 196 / 193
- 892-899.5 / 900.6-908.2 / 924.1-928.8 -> -0.159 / 211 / 211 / 195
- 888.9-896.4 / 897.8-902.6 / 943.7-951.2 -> -0.096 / 210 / 211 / 188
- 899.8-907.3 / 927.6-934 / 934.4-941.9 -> 0.124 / 211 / 195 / 196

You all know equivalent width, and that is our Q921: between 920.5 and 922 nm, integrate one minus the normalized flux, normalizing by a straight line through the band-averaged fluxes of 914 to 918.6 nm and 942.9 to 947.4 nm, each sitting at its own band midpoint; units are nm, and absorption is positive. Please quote 0.06 nm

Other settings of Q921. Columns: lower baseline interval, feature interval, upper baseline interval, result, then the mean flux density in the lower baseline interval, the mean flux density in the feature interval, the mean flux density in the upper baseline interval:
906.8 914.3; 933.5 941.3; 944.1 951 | -0.13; 205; 196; 188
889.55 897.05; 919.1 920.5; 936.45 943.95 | 0.06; 211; 193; 196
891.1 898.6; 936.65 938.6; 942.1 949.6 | -0.03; 212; 197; 190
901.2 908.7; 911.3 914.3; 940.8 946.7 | 0.13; 211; 198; 193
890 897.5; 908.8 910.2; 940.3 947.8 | -0.02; 211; 208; 192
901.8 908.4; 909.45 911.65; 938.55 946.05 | 0.02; 211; 206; 193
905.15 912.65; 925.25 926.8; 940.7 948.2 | 0.06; 209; 193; 193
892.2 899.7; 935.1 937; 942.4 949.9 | -0.06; 211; 200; 190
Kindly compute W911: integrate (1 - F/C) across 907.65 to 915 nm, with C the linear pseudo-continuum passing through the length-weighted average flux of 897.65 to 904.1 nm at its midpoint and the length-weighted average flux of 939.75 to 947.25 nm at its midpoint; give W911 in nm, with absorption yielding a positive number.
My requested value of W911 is 0.10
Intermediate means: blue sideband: 211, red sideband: 192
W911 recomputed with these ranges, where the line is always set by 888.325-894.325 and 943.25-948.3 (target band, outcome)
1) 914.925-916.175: 0.016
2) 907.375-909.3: -0.057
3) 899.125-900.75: -0.049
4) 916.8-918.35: 0.065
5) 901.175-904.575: -0.079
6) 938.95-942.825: -0.096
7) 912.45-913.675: 0.033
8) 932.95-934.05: 0.015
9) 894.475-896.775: -0.029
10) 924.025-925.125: 0.027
